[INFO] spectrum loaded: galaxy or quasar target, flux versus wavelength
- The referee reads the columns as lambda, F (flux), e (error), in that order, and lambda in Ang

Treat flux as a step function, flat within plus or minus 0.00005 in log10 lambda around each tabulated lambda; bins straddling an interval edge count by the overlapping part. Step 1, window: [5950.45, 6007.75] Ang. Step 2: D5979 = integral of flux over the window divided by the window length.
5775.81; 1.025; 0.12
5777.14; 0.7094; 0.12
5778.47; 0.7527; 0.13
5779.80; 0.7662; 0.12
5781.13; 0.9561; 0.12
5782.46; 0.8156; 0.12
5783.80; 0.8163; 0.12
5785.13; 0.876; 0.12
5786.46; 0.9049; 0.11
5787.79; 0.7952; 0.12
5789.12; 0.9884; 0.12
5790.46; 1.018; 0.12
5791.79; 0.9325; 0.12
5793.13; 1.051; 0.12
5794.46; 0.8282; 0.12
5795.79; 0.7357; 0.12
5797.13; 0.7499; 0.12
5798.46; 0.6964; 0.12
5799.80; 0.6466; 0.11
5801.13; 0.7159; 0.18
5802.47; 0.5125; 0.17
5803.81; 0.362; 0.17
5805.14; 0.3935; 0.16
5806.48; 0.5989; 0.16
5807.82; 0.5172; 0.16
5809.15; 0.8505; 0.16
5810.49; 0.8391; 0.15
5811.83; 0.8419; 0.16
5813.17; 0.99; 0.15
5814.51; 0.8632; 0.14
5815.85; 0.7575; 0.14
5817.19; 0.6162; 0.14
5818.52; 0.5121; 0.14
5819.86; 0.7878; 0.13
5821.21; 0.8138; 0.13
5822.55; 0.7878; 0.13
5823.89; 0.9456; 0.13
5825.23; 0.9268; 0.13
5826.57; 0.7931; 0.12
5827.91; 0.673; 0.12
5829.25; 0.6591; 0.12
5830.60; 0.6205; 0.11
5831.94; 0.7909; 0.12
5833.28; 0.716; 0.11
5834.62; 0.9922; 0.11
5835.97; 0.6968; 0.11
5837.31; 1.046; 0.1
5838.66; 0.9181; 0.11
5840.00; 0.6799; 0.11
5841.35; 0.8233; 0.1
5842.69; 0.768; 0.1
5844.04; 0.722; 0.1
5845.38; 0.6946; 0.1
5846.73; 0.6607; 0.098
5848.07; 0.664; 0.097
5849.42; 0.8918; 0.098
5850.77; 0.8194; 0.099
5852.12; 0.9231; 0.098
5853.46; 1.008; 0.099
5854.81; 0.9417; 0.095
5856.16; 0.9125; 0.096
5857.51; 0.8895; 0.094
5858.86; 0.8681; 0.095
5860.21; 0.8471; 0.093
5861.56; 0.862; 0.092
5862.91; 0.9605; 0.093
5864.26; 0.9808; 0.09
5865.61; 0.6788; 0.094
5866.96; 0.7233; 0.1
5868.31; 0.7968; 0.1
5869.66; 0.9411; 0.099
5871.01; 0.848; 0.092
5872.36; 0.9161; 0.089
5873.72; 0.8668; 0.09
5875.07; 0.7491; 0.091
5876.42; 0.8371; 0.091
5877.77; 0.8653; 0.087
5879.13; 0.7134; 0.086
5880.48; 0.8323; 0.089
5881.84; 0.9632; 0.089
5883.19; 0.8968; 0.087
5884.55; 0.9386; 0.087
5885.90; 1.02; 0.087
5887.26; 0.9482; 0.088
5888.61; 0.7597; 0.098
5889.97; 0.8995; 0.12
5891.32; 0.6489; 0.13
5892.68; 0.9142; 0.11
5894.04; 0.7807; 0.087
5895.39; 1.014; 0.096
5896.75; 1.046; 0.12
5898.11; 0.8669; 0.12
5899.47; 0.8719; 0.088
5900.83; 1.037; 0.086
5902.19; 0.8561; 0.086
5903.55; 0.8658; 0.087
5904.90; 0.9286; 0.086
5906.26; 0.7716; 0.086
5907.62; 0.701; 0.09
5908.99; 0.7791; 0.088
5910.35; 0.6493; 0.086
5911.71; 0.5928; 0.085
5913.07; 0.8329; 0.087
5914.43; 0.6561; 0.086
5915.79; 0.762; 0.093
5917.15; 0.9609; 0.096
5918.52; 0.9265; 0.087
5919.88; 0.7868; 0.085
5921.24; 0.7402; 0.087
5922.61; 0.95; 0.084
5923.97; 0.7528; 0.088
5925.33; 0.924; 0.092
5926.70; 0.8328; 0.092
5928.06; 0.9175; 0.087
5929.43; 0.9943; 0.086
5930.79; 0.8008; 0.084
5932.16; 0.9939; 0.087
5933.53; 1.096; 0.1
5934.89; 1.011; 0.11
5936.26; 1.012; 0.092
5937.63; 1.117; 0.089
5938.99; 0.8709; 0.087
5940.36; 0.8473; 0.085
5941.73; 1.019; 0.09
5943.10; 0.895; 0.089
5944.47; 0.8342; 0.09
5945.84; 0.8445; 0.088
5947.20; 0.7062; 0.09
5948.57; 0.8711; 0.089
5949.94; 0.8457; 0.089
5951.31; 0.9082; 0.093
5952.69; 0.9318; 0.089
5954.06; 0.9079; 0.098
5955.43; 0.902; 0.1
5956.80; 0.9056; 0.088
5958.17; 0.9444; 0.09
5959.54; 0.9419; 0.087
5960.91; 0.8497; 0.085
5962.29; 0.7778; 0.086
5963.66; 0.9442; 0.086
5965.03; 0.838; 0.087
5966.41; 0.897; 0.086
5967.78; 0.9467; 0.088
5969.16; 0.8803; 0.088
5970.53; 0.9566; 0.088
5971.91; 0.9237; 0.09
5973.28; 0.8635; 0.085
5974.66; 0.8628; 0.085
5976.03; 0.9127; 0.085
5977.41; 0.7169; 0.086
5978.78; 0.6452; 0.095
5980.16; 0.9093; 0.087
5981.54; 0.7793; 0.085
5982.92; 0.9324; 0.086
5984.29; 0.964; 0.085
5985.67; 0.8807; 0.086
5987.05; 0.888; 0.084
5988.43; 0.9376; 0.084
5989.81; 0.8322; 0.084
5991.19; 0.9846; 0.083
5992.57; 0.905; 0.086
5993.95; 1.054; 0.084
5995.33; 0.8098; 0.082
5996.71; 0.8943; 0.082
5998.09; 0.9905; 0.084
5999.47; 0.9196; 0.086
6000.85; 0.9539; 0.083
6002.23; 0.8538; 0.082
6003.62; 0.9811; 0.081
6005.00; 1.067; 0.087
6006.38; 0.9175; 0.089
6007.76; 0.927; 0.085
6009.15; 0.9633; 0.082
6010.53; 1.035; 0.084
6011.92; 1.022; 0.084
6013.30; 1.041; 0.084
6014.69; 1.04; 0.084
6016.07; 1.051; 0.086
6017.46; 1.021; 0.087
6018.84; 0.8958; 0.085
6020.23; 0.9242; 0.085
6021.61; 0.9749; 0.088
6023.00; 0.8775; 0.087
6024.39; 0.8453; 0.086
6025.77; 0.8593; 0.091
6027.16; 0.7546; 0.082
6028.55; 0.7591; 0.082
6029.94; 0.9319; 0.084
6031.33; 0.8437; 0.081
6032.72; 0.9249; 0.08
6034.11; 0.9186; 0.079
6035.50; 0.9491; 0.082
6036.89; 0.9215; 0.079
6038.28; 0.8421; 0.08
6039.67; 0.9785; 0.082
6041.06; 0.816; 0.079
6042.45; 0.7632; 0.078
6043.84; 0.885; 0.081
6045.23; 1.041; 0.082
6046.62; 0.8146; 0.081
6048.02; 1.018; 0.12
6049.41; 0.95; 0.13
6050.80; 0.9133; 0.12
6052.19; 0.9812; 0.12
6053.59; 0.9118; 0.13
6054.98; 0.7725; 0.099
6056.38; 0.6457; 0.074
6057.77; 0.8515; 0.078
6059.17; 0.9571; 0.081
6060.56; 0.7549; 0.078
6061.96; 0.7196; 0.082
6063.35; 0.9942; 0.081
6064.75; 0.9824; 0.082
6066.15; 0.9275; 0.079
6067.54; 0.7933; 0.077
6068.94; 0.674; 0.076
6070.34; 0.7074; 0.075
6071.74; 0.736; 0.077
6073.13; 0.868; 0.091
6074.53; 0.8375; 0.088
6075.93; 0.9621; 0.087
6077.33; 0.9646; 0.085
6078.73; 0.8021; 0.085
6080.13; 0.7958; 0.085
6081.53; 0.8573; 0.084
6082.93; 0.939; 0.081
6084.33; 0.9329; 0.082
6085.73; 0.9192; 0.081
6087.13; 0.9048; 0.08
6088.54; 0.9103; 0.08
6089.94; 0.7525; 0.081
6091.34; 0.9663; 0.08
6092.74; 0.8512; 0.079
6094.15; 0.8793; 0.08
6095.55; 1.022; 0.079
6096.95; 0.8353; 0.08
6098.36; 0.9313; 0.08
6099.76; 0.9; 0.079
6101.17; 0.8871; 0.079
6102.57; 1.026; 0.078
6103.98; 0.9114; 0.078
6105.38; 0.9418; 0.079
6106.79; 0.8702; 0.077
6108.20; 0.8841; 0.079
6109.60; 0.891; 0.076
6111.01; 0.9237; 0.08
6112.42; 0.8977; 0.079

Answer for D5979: 0.9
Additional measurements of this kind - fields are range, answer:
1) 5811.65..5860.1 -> 0.806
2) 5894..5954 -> 0.874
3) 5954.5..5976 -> 0.897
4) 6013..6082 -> 0.88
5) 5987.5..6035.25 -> 0.932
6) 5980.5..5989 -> 0.897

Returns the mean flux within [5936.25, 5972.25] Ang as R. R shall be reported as 0.898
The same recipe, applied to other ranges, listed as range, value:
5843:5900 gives 0.856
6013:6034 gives 0.914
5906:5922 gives 0.764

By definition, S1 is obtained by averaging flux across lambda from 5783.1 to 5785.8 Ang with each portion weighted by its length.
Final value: 0.845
